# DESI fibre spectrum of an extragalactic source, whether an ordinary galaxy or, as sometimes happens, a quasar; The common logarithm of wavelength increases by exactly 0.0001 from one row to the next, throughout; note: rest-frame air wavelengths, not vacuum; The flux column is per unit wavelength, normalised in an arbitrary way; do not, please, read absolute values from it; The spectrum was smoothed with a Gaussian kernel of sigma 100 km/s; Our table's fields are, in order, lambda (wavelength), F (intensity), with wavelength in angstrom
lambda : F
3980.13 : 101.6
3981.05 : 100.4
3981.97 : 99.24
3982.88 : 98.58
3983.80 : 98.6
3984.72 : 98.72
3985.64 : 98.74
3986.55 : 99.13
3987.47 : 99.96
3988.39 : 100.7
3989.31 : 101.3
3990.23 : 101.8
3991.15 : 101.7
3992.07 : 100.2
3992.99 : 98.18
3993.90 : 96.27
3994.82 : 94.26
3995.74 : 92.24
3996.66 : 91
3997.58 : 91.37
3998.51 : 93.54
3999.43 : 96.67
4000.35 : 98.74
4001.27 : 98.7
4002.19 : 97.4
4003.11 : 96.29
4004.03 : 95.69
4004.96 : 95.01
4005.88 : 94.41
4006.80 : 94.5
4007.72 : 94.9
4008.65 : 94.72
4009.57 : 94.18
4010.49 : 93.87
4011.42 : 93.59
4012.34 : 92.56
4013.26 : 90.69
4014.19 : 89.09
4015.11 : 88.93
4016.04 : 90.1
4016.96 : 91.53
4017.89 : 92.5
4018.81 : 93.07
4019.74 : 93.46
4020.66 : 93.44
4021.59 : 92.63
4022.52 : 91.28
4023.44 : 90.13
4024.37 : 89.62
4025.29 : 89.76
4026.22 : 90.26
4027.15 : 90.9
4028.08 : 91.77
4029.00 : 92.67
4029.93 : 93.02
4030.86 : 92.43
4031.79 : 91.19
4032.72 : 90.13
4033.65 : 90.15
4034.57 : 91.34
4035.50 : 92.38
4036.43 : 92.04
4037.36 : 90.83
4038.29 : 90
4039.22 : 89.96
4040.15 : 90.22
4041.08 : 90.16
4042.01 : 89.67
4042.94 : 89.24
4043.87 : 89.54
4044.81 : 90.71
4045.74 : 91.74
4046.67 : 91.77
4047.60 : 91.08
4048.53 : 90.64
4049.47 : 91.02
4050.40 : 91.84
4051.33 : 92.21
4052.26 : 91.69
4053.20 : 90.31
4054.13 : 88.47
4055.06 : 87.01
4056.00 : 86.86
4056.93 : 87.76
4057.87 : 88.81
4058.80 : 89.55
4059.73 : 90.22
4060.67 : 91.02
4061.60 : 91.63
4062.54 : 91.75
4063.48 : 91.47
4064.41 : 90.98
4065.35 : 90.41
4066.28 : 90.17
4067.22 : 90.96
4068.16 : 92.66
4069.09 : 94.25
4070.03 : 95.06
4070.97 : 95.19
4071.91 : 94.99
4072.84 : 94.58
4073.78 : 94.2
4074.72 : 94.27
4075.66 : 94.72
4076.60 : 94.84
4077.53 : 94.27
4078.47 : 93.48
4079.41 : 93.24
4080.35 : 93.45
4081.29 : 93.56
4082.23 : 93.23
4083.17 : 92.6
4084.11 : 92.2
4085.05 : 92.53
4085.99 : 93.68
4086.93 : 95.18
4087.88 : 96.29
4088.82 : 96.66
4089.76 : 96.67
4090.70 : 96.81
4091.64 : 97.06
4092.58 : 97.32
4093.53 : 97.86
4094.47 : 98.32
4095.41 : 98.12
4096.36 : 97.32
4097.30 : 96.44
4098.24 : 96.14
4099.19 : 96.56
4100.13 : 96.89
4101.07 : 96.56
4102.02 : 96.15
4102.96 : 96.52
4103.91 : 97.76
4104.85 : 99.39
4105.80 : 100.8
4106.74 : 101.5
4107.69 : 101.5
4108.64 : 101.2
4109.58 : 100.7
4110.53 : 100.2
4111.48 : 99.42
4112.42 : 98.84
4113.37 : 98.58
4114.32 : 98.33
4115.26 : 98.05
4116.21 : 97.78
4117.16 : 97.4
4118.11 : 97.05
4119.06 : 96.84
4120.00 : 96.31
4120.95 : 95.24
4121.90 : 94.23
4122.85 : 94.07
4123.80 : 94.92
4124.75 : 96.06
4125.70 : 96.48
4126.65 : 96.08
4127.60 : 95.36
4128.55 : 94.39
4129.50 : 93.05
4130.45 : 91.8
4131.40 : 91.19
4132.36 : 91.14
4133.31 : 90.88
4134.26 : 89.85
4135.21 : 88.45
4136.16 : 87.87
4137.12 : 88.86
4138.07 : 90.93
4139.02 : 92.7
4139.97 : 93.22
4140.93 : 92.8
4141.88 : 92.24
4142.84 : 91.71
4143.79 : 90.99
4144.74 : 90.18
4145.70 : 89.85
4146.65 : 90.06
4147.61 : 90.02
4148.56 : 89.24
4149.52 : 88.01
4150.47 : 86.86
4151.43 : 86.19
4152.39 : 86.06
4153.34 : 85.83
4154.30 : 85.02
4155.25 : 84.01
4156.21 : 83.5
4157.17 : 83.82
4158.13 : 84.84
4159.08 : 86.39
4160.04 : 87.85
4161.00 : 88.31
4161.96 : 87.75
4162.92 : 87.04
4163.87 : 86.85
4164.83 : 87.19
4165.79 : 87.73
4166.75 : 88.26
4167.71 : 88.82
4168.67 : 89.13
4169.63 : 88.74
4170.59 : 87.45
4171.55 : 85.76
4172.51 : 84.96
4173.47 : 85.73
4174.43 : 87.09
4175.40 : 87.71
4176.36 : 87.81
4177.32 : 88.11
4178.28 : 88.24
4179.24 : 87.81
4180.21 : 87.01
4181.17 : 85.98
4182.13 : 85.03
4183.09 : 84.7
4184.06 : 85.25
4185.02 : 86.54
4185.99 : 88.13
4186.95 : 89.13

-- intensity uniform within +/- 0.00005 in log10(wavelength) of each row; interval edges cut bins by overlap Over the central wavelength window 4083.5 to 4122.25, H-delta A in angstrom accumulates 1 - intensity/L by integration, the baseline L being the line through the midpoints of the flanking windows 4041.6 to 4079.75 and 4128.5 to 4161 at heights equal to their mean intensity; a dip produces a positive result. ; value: -3.04 angstrom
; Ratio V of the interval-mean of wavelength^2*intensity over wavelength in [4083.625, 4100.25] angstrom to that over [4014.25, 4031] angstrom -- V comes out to 1.09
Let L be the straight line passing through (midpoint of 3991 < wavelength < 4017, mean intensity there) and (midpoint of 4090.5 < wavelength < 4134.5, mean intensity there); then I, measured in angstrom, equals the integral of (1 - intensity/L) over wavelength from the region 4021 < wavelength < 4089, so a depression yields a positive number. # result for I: 2.7 angstrom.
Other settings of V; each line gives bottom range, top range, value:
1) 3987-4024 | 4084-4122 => 1.08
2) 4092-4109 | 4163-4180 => 0.92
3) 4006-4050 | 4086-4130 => 1.11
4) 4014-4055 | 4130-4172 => 1.03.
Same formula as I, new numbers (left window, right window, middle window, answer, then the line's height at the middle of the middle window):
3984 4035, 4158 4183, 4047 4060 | 0.3 angstrom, 92.3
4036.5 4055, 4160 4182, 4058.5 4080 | -0.7 angstrom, 90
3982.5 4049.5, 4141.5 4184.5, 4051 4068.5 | 0.3 angstrom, 91.7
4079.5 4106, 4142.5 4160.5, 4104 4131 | -1.4 angstrom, 92.4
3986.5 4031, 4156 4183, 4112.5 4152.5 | -1.9 angstrom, 88.6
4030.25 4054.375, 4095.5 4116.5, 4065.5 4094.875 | 0.3 angstrom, 95.4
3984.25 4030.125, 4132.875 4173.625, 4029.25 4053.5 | 0.5 angstrom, 93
